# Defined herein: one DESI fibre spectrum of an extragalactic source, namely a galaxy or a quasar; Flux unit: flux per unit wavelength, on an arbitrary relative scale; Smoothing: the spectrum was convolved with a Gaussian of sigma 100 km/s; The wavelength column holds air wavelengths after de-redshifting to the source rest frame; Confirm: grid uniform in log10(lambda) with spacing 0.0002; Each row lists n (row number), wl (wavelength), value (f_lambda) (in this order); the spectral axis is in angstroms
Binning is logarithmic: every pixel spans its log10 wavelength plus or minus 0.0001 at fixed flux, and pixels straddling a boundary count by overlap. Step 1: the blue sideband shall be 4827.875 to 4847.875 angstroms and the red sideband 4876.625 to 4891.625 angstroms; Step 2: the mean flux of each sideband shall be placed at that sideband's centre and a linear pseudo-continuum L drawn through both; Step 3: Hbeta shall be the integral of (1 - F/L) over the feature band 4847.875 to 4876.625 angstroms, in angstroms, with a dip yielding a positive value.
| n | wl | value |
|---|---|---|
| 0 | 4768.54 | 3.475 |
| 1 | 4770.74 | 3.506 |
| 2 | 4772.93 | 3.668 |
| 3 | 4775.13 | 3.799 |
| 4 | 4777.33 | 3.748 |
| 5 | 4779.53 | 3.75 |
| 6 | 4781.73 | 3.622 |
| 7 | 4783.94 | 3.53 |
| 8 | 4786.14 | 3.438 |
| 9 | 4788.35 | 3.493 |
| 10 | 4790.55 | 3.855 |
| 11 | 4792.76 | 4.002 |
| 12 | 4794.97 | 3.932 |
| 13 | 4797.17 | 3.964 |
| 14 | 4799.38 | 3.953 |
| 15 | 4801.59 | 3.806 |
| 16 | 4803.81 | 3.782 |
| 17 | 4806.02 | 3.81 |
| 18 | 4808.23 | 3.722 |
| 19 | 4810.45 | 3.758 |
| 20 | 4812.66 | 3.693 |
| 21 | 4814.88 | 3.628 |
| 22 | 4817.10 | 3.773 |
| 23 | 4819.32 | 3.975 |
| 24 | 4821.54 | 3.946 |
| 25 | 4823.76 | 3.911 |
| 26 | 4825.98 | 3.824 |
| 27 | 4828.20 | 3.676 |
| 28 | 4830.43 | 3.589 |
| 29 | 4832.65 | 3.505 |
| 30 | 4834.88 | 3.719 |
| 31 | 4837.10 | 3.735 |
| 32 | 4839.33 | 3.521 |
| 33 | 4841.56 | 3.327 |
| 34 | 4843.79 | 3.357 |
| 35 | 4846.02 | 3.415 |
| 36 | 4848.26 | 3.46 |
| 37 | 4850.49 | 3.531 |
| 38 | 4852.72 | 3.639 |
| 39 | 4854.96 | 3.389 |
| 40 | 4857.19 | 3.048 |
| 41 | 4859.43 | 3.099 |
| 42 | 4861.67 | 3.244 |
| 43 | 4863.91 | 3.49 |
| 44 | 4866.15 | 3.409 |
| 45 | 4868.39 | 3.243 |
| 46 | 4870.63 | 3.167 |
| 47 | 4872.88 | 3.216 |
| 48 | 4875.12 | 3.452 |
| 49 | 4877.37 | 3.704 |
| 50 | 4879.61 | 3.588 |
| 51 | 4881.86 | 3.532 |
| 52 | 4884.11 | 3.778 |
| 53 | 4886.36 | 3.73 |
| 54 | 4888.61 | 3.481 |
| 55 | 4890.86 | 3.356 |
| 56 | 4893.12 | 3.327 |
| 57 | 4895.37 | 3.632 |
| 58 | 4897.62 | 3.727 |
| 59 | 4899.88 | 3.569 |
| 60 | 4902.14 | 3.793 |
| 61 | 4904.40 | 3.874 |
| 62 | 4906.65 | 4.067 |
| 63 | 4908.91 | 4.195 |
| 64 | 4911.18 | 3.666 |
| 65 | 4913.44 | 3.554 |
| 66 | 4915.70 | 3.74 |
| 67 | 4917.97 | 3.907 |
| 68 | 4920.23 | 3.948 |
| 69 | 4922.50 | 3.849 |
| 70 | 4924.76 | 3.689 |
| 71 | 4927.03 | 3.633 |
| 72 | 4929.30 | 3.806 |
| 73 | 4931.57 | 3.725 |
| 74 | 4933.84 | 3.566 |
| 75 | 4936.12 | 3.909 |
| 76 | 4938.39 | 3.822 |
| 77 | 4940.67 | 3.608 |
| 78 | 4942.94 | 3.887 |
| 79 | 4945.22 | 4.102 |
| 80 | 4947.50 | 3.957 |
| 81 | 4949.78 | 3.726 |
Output 1.8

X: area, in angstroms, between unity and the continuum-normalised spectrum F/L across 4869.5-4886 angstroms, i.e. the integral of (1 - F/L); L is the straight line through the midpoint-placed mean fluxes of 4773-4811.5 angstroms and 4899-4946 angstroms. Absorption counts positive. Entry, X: 1.25 angstroms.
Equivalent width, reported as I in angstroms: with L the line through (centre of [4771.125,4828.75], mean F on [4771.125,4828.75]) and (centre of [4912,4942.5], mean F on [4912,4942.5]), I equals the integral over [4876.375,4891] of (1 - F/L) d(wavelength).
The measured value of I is 0.6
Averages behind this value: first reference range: 3.77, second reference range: 3.75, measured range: 3.61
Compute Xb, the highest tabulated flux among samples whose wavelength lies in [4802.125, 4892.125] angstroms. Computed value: 3.975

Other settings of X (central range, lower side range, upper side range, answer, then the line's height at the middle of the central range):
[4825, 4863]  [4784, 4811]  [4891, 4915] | 2.9 angstroms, 3.76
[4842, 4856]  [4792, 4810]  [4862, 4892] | 0.6 angstroms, 3.61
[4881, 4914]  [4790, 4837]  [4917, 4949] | 1.0 angstroms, 3.81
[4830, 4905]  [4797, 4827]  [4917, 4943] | 6.2 angstroms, 3.8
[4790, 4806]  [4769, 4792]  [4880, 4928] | -1.1 angstroms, 3.65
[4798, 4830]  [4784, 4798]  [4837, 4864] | -1.6 angstroms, 3.62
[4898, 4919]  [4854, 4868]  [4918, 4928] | -0.8 angstroms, 3.68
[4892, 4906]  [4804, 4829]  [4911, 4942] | 0.3 angstroms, 3.76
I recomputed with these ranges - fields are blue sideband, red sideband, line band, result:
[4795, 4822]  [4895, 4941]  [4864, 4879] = 1.6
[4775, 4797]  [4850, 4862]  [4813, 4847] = -1.9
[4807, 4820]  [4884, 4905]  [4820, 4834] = -0.1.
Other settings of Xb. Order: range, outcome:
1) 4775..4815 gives 4.002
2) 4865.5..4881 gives 3.704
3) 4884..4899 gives 3.778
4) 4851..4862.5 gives 3.639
